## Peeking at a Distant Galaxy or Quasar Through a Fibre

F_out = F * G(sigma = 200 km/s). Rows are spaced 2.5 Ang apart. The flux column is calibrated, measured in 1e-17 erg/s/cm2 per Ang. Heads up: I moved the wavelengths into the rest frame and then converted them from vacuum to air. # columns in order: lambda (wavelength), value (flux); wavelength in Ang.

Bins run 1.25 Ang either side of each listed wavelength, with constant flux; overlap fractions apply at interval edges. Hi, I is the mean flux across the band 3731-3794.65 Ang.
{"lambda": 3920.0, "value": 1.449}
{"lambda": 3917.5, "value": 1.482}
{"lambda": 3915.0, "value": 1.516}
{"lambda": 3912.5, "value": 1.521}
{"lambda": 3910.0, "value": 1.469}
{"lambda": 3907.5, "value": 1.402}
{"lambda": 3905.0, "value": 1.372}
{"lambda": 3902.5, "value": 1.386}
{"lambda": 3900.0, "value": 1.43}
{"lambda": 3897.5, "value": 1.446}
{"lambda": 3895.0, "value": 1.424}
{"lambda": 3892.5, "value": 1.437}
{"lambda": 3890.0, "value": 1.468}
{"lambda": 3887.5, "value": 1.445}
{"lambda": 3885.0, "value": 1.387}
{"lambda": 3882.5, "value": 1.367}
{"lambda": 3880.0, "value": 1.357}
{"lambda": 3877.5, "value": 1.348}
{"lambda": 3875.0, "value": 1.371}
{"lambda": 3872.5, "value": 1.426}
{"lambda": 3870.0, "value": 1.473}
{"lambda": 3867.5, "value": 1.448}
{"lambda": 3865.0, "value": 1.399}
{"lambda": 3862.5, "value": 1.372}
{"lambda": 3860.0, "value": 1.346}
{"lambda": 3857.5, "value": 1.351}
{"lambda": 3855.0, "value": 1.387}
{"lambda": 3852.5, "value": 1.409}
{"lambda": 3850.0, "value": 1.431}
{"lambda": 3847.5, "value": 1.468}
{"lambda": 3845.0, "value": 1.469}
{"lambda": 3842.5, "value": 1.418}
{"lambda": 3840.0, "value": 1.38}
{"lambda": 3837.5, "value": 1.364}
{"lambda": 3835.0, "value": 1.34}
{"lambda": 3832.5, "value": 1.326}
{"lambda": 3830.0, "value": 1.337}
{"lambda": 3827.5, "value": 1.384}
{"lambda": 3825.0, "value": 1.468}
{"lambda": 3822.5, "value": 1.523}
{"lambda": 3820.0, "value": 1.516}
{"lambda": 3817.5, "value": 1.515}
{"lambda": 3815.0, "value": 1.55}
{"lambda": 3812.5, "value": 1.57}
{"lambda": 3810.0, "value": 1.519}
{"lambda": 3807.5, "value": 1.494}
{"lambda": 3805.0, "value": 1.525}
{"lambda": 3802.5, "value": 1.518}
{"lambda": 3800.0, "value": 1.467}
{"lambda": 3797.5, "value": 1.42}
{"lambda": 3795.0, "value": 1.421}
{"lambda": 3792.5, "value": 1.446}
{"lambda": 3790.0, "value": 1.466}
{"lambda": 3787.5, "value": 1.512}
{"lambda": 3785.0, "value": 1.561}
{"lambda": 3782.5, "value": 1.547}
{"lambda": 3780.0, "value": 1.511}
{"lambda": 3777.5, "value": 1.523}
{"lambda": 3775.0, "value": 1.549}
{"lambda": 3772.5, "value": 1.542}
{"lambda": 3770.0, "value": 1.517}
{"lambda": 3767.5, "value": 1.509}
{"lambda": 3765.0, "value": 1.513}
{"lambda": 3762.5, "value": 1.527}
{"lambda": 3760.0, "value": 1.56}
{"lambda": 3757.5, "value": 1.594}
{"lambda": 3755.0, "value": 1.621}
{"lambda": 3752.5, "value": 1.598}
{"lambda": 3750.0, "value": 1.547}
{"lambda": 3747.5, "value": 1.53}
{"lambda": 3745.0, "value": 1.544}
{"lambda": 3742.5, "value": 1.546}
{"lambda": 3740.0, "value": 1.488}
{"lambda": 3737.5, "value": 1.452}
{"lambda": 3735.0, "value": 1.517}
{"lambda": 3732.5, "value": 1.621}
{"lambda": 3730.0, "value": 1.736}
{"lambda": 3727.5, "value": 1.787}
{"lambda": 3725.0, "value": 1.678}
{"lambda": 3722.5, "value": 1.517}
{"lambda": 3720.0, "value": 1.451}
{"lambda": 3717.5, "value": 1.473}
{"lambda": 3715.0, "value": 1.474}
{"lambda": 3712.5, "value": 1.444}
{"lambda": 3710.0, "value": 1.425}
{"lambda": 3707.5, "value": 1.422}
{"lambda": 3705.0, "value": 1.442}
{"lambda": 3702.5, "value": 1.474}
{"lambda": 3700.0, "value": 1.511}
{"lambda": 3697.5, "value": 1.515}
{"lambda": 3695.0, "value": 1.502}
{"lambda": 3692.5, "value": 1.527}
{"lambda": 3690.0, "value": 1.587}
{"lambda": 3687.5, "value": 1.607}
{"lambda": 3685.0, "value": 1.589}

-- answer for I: 1.53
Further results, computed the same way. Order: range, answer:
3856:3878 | 1.39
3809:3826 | 1.52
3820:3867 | 1.4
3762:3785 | 1.53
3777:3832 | 1.49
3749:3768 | 1.56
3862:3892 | 1.41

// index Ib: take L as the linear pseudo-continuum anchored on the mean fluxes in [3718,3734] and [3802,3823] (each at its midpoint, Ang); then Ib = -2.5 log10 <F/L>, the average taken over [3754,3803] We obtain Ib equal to 0.03 mag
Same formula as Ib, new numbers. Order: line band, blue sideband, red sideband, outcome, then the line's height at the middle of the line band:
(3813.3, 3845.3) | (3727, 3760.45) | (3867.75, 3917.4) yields 0.04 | 1.49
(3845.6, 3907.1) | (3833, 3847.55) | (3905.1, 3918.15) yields 0.02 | 1.43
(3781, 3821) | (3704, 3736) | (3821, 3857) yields -0.04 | 1.45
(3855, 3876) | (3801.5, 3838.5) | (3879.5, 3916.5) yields 0.04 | 1.44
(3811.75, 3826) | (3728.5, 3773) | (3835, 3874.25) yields -0.05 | 1.46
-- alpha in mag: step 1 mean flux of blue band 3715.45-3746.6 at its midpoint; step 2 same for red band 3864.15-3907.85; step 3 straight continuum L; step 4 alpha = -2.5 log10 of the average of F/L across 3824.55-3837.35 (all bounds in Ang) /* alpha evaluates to 0.08 mag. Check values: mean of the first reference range 1.56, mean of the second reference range 1.41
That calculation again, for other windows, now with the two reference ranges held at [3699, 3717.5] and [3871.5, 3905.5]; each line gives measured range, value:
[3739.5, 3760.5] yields -0.08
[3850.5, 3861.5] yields 0.03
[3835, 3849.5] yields 0.00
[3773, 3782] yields -0.07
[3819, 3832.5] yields -0.01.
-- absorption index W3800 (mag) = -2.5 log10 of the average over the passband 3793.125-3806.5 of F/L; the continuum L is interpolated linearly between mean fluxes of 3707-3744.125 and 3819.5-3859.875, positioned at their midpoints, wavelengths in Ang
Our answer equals -0.01 mag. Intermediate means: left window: 1.54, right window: 1.41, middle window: 1.47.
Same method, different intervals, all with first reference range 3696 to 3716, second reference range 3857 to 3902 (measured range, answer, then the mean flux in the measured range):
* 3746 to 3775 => -0.08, 1.55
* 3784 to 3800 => -0.03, 1.47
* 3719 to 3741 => -0.09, 1.59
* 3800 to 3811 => -0.06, 1.51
